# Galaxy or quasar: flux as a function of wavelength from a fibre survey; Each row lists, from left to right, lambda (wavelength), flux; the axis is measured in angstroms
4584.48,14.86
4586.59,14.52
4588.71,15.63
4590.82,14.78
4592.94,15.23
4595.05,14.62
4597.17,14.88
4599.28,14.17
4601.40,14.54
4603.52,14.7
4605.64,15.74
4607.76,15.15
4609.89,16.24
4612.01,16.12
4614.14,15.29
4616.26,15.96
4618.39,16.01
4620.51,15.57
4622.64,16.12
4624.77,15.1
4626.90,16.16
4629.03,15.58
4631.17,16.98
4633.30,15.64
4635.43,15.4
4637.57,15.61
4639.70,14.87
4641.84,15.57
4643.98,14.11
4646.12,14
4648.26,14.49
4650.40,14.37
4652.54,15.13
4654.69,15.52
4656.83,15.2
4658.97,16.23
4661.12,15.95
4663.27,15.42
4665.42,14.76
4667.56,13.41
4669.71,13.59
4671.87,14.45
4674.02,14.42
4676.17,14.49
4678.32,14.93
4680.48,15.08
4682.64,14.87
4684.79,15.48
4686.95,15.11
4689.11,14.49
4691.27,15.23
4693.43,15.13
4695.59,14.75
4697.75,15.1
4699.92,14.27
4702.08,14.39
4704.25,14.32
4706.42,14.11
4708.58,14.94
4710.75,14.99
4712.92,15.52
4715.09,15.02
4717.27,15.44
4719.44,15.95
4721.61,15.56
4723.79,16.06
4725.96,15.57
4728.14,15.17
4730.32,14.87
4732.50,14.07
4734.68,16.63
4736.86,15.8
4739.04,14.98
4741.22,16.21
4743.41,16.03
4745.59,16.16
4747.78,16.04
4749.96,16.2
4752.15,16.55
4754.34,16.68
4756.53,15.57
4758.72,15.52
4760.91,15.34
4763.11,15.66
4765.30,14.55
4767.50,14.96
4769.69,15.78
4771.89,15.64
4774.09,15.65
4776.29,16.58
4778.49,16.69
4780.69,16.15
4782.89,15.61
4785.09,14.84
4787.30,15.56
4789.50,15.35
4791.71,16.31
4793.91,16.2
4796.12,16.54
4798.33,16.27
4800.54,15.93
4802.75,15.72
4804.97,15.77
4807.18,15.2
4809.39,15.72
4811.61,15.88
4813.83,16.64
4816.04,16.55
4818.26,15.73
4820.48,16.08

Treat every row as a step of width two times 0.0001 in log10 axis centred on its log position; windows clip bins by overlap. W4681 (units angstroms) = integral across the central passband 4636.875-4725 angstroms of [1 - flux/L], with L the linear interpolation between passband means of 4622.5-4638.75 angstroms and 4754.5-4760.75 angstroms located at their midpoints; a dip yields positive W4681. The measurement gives 4.6 angstroms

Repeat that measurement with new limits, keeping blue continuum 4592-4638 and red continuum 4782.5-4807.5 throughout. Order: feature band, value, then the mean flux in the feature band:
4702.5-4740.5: 1.1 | 15.2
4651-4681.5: 1.4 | 14.9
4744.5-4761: -0.3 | 16.1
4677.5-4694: 0.6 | 15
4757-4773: 0.4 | 15.4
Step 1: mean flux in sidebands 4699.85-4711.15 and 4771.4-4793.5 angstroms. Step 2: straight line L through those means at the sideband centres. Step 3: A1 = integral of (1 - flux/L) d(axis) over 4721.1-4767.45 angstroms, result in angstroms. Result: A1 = -1.5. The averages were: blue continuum 14.5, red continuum 15.9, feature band 15.7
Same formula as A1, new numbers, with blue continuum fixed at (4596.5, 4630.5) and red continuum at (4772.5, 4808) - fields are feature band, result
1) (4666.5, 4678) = 1.1 angstroms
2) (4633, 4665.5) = 0.9 angstroms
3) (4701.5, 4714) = 0.8 angstroms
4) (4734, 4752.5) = -0.3 angstroms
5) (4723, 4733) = 0.4 angstroms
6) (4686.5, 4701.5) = 0.8 angstroms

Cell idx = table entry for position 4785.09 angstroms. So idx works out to 14.84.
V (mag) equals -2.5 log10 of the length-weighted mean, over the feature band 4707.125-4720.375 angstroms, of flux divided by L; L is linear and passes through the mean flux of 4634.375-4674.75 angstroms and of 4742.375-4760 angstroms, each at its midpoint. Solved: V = 0.02 mag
